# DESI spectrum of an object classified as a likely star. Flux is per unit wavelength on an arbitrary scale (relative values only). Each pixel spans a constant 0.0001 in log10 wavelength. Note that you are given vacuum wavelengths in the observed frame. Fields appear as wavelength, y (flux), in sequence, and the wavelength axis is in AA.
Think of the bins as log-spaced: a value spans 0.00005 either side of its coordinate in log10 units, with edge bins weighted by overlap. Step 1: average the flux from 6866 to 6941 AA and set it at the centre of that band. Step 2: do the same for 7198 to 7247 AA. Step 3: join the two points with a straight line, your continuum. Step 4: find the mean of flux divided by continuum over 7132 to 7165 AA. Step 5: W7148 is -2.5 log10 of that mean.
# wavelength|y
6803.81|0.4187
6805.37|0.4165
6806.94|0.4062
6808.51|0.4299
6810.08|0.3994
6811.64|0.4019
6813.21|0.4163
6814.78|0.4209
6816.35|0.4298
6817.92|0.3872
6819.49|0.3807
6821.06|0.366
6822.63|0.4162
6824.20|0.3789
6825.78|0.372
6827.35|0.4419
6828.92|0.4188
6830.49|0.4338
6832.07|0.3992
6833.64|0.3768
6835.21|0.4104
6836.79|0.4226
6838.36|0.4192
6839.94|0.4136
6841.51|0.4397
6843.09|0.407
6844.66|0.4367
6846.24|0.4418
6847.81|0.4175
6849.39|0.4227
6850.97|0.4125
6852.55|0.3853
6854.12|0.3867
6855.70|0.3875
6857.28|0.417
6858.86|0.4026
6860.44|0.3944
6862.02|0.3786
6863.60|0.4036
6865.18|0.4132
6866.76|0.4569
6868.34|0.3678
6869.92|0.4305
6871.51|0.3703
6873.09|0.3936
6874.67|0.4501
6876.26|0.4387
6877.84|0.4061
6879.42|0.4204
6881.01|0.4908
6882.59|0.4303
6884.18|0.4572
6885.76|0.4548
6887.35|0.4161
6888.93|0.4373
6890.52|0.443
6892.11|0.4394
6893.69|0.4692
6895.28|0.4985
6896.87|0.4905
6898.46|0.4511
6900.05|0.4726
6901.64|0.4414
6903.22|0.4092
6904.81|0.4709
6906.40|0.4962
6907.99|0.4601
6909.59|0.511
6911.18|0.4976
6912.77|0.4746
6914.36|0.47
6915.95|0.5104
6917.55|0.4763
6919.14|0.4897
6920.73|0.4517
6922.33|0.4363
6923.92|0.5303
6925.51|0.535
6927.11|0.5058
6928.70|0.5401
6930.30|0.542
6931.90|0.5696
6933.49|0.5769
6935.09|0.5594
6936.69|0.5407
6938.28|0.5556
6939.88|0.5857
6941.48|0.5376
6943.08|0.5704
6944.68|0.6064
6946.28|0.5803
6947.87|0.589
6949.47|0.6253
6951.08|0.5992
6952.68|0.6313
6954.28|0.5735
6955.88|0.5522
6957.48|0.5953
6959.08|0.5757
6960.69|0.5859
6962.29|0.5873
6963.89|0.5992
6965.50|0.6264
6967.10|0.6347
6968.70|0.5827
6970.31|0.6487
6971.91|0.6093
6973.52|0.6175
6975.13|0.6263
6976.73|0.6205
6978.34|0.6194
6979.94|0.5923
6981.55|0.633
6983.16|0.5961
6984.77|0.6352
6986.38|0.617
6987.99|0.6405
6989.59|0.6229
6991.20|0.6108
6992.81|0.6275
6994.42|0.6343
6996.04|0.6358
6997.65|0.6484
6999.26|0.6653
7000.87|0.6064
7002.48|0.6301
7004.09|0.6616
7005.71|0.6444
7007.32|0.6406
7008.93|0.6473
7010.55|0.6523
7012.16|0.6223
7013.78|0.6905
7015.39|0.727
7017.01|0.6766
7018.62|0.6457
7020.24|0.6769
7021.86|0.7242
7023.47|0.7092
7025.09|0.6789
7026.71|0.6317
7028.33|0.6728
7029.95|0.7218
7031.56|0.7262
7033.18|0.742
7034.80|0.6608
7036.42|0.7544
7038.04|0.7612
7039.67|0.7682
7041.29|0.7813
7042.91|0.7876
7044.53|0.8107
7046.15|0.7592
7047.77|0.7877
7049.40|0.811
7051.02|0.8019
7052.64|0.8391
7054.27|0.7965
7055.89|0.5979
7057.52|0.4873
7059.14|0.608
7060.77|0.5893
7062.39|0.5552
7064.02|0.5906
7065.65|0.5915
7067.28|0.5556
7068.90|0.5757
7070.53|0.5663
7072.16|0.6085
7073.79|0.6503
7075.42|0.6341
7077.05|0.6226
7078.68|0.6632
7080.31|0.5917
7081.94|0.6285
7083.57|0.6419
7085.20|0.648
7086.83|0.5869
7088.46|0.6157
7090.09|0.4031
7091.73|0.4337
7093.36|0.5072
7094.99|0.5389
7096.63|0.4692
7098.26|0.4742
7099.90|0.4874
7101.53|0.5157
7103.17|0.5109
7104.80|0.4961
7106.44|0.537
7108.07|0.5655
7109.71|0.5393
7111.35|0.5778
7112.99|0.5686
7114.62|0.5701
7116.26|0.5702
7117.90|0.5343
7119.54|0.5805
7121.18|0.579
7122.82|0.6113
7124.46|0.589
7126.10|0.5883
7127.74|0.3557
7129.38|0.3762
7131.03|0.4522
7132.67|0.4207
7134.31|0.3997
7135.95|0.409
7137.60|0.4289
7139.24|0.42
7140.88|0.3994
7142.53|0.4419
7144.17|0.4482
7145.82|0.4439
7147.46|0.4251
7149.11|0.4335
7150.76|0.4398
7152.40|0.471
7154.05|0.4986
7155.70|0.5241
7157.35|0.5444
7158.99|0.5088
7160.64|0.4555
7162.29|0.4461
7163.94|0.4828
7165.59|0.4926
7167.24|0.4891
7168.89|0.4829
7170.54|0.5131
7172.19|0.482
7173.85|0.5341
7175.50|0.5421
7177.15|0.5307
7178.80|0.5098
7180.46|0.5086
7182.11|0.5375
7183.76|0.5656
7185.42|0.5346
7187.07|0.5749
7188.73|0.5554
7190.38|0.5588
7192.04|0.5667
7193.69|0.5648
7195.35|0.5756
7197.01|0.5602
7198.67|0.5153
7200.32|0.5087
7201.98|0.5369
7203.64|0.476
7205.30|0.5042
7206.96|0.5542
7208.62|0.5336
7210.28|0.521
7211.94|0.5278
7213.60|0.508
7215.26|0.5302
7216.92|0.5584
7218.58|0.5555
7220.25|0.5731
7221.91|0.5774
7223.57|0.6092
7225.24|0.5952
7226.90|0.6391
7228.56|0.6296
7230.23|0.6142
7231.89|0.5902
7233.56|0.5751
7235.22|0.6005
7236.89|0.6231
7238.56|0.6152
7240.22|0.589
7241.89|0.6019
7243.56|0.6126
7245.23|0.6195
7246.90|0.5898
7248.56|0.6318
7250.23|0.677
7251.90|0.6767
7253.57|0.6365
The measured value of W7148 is 0.21 mag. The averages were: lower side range 0.475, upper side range 0.569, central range 0.453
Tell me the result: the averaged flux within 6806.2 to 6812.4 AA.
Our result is 0.41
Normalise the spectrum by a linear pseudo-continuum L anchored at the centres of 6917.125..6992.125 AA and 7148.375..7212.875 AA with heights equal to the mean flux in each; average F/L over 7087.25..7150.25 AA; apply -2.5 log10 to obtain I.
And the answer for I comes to 0.089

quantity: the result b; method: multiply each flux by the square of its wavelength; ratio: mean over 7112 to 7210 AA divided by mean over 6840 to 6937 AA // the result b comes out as 1.20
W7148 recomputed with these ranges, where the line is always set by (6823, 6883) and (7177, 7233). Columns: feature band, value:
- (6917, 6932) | -0.147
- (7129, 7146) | 0.240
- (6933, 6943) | -0.244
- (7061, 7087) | -0.208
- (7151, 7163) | 0.092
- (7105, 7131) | -0.042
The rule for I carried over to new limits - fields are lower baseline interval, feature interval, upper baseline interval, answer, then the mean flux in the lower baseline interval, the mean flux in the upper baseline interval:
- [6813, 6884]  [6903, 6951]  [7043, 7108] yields -0.100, 0.412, 0.606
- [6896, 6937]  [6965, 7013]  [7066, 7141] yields -0.225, 0.496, 0.534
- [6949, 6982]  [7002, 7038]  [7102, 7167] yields -0.197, 0.606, 0.491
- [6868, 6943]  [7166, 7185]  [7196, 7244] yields 0.074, 0.478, 0.566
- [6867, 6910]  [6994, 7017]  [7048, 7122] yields -0.226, 0.445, 0.586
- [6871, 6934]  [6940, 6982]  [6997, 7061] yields -0.046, 0.471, 0.697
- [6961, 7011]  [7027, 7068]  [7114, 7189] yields -0.212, 0.626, 0.493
